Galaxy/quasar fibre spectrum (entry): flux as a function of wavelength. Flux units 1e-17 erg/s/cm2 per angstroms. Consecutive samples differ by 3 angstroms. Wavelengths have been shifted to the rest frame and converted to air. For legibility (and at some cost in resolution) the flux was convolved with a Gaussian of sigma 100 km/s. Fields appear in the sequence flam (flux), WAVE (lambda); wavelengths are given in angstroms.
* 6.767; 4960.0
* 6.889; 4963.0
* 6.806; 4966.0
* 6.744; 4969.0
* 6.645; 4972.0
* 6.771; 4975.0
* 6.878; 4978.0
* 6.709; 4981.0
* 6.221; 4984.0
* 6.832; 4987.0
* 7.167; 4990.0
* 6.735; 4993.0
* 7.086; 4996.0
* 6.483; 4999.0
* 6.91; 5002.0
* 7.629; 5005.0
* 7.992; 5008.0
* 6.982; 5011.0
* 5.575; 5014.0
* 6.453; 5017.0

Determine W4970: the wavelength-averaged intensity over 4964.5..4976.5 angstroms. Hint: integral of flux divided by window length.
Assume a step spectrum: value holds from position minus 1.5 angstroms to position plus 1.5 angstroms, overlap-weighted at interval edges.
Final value 6.74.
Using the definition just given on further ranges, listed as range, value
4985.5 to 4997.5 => 6.96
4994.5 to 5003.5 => 6.83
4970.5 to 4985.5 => 6.64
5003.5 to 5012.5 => 7.53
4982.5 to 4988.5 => 6.53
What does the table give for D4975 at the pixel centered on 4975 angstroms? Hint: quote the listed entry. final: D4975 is 6.771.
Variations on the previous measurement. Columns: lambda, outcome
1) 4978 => 6.878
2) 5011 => 6.982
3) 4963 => 6.889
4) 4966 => 6.806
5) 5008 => 7.992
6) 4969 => 6.744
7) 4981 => 6.709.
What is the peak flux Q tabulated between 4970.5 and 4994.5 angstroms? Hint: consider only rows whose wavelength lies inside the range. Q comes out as 7.167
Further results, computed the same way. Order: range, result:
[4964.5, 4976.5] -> 6.806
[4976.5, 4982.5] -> 6.878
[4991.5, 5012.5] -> 7.992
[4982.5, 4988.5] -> 6.832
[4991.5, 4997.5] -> 7.086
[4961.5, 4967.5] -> 6.889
